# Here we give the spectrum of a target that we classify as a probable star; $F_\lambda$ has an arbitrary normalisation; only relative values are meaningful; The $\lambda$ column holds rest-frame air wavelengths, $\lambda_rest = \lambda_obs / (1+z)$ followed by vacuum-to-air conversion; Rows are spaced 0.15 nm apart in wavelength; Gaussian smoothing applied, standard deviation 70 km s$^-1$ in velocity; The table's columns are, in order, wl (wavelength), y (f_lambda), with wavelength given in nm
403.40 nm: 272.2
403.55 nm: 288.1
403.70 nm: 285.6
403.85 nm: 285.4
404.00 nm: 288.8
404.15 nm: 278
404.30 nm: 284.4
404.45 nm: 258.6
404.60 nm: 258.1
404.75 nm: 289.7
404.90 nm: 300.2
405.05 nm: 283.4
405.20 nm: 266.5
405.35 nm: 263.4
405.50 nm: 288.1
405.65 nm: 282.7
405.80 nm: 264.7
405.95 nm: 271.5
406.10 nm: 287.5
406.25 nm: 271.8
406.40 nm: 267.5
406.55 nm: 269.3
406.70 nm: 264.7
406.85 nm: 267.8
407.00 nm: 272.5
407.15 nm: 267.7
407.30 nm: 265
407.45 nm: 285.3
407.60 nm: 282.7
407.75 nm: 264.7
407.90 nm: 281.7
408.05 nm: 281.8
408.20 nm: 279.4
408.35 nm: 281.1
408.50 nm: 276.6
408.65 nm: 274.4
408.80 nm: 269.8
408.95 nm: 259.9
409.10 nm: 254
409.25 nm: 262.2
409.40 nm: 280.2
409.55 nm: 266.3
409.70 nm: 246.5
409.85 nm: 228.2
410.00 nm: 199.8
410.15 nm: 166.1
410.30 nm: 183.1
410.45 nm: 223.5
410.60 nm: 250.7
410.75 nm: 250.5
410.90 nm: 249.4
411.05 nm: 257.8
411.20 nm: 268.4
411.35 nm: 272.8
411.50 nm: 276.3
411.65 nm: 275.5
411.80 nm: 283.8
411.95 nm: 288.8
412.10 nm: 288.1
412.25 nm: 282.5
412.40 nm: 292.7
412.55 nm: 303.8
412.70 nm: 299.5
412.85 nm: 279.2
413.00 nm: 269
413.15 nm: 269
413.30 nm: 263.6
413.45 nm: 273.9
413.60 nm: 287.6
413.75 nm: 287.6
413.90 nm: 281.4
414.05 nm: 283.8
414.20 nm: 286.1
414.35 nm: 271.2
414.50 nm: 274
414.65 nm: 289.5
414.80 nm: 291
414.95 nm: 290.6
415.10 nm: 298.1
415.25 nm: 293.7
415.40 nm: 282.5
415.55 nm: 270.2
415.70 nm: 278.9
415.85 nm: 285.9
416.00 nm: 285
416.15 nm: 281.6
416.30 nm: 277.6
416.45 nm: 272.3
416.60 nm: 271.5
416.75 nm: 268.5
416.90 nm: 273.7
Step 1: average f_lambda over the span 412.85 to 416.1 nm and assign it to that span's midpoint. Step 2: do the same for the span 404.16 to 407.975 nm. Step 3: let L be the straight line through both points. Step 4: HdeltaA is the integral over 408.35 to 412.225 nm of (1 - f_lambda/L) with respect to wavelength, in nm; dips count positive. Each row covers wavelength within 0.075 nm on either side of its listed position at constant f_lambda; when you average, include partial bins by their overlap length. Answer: 0.32 nm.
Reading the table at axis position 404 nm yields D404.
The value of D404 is 288.8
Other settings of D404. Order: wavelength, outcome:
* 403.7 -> 285.6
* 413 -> 269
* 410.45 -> 223.5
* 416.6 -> 271.5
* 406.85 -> 267.8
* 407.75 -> 264.7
